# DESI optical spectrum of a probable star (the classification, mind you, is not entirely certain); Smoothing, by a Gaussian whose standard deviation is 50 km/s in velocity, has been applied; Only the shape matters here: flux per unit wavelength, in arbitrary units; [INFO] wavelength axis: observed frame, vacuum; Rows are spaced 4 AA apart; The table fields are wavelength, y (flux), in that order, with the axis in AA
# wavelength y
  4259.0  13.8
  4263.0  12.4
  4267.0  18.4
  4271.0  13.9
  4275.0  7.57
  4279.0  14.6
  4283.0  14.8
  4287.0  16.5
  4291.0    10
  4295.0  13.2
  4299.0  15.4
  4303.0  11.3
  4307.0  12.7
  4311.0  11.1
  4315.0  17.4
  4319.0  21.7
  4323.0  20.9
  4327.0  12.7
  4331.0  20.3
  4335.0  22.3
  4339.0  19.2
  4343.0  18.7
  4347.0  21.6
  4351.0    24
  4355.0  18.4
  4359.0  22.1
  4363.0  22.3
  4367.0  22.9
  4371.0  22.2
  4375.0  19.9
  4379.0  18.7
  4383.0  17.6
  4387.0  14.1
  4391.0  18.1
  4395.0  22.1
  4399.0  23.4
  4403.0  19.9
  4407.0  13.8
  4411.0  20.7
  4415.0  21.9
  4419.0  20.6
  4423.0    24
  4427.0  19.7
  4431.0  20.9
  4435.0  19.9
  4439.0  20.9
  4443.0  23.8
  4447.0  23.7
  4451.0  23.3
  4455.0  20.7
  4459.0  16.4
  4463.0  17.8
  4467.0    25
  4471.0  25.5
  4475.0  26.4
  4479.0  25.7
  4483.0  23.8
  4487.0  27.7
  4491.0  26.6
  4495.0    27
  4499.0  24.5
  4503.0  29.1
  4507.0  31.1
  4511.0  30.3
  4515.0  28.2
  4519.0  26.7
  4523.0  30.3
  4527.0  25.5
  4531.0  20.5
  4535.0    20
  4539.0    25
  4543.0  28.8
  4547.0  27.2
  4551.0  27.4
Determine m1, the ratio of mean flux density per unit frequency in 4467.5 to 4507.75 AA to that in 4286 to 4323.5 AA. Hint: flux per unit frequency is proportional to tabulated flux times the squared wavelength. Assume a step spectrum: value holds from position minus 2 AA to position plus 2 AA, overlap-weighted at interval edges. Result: 1.95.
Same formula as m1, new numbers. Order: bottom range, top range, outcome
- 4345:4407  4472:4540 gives 1.38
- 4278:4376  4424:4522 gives 1.46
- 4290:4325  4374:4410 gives 1.29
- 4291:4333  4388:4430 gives 1.38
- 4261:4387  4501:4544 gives 1.70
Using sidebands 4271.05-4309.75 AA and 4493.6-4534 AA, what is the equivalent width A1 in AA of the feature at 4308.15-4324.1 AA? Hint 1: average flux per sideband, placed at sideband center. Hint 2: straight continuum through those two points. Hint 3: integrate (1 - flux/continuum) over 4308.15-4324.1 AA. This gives -2.96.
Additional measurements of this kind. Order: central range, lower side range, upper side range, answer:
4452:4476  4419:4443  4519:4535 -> 0.8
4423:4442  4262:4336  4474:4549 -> 1.2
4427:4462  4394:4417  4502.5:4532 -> 2.8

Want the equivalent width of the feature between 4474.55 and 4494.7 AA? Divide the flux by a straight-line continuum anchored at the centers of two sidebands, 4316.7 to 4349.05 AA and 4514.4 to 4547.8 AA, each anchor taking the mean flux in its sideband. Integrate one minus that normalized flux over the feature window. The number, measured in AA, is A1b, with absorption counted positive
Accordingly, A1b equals -1.5 AA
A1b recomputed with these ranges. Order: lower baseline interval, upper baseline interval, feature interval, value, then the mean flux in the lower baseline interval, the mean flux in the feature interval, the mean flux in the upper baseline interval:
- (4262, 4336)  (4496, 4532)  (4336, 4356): -3.14 AA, 15.1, 20.6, 27.5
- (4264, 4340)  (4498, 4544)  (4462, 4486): -0.18 AA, 15.4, 24.4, 26.7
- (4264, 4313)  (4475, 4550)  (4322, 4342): -3.92 AA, 13.3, 19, 26.6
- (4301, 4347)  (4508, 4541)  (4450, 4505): -0.62 AA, 17.3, 24.3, 26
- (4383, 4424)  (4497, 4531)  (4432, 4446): 0.39 AA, 19.6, 21.6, 27.8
